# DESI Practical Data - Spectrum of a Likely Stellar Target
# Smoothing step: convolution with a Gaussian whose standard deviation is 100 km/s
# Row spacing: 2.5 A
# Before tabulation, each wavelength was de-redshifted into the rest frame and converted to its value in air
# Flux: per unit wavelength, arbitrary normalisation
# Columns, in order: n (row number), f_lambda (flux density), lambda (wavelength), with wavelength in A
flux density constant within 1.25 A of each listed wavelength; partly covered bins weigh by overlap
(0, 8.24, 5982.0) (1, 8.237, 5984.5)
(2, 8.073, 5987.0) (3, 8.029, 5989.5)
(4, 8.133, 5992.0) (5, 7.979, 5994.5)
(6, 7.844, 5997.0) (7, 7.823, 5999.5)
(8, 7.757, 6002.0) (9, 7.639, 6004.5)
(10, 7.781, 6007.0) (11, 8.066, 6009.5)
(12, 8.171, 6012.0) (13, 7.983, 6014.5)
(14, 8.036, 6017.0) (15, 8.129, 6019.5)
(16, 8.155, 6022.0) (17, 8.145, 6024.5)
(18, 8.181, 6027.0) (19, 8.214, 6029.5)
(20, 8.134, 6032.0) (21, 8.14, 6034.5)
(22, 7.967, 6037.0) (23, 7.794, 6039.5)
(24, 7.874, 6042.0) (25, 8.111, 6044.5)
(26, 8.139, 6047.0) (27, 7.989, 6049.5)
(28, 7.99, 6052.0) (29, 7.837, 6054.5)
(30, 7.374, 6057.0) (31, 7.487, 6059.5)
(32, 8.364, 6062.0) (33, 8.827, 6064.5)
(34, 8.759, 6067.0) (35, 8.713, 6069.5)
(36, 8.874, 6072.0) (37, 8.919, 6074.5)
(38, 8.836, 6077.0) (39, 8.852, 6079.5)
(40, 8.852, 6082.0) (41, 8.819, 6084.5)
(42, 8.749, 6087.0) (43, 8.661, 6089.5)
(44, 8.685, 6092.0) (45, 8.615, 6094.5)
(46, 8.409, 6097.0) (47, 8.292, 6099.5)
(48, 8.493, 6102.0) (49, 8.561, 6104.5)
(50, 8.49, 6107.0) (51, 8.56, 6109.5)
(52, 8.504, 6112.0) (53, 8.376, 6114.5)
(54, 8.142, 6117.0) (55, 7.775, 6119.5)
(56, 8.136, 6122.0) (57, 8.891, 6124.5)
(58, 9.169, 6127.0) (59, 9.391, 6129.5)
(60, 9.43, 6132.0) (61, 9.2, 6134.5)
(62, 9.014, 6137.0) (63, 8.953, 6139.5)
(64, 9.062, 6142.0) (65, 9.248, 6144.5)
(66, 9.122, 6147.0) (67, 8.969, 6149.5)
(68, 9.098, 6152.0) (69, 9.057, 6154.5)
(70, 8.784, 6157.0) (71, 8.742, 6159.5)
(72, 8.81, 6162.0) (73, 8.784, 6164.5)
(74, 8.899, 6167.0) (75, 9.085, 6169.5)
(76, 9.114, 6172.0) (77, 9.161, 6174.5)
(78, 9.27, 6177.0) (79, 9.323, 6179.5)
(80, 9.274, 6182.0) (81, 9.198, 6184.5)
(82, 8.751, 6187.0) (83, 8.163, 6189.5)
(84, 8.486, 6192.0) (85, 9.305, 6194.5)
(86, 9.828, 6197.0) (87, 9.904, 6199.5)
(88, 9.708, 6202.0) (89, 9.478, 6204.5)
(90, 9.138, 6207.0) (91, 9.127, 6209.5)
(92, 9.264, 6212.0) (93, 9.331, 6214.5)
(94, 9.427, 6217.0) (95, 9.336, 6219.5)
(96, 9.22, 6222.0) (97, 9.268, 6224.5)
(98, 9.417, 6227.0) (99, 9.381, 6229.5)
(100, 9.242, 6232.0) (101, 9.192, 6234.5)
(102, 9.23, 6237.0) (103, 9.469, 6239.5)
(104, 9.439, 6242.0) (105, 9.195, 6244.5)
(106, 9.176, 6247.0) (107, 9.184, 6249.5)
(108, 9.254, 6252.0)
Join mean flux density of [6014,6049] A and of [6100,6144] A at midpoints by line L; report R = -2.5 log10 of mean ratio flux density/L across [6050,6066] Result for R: 0.04 mag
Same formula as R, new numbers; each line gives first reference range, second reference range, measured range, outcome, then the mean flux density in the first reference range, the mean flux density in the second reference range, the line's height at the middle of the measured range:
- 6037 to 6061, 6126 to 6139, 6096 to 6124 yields 0.06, 7.86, 9.23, 8.86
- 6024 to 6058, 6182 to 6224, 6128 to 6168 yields -0.03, 7.99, 9.23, 8.81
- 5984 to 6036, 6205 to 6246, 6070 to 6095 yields -0.04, 8.03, 9.29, 8.45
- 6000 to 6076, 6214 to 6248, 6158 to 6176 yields 0.00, 8.12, 9.31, 8.91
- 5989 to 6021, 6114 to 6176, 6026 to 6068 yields 0.02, 7.95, 8.9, 8.24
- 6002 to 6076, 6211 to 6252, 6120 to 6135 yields -0.04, 8.13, 9.3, 8.66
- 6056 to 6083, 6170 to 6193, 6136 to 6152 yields -0.03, 8.54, 8.98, 8.83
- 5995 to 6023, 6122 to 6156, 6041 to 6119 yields 0.02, 7.94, 9.08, 8.57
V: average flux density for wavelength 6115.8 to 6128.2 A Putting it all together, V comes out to 8.42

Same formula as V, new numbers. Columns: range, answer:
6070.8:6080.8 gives 8.87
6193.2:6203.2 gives 9.68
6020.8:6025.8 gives 8.15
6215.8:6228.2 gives 9.33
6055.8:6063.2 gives 7.74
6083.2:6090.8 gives 8.74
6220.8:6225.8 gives 9.25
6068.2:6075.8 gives 8.83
